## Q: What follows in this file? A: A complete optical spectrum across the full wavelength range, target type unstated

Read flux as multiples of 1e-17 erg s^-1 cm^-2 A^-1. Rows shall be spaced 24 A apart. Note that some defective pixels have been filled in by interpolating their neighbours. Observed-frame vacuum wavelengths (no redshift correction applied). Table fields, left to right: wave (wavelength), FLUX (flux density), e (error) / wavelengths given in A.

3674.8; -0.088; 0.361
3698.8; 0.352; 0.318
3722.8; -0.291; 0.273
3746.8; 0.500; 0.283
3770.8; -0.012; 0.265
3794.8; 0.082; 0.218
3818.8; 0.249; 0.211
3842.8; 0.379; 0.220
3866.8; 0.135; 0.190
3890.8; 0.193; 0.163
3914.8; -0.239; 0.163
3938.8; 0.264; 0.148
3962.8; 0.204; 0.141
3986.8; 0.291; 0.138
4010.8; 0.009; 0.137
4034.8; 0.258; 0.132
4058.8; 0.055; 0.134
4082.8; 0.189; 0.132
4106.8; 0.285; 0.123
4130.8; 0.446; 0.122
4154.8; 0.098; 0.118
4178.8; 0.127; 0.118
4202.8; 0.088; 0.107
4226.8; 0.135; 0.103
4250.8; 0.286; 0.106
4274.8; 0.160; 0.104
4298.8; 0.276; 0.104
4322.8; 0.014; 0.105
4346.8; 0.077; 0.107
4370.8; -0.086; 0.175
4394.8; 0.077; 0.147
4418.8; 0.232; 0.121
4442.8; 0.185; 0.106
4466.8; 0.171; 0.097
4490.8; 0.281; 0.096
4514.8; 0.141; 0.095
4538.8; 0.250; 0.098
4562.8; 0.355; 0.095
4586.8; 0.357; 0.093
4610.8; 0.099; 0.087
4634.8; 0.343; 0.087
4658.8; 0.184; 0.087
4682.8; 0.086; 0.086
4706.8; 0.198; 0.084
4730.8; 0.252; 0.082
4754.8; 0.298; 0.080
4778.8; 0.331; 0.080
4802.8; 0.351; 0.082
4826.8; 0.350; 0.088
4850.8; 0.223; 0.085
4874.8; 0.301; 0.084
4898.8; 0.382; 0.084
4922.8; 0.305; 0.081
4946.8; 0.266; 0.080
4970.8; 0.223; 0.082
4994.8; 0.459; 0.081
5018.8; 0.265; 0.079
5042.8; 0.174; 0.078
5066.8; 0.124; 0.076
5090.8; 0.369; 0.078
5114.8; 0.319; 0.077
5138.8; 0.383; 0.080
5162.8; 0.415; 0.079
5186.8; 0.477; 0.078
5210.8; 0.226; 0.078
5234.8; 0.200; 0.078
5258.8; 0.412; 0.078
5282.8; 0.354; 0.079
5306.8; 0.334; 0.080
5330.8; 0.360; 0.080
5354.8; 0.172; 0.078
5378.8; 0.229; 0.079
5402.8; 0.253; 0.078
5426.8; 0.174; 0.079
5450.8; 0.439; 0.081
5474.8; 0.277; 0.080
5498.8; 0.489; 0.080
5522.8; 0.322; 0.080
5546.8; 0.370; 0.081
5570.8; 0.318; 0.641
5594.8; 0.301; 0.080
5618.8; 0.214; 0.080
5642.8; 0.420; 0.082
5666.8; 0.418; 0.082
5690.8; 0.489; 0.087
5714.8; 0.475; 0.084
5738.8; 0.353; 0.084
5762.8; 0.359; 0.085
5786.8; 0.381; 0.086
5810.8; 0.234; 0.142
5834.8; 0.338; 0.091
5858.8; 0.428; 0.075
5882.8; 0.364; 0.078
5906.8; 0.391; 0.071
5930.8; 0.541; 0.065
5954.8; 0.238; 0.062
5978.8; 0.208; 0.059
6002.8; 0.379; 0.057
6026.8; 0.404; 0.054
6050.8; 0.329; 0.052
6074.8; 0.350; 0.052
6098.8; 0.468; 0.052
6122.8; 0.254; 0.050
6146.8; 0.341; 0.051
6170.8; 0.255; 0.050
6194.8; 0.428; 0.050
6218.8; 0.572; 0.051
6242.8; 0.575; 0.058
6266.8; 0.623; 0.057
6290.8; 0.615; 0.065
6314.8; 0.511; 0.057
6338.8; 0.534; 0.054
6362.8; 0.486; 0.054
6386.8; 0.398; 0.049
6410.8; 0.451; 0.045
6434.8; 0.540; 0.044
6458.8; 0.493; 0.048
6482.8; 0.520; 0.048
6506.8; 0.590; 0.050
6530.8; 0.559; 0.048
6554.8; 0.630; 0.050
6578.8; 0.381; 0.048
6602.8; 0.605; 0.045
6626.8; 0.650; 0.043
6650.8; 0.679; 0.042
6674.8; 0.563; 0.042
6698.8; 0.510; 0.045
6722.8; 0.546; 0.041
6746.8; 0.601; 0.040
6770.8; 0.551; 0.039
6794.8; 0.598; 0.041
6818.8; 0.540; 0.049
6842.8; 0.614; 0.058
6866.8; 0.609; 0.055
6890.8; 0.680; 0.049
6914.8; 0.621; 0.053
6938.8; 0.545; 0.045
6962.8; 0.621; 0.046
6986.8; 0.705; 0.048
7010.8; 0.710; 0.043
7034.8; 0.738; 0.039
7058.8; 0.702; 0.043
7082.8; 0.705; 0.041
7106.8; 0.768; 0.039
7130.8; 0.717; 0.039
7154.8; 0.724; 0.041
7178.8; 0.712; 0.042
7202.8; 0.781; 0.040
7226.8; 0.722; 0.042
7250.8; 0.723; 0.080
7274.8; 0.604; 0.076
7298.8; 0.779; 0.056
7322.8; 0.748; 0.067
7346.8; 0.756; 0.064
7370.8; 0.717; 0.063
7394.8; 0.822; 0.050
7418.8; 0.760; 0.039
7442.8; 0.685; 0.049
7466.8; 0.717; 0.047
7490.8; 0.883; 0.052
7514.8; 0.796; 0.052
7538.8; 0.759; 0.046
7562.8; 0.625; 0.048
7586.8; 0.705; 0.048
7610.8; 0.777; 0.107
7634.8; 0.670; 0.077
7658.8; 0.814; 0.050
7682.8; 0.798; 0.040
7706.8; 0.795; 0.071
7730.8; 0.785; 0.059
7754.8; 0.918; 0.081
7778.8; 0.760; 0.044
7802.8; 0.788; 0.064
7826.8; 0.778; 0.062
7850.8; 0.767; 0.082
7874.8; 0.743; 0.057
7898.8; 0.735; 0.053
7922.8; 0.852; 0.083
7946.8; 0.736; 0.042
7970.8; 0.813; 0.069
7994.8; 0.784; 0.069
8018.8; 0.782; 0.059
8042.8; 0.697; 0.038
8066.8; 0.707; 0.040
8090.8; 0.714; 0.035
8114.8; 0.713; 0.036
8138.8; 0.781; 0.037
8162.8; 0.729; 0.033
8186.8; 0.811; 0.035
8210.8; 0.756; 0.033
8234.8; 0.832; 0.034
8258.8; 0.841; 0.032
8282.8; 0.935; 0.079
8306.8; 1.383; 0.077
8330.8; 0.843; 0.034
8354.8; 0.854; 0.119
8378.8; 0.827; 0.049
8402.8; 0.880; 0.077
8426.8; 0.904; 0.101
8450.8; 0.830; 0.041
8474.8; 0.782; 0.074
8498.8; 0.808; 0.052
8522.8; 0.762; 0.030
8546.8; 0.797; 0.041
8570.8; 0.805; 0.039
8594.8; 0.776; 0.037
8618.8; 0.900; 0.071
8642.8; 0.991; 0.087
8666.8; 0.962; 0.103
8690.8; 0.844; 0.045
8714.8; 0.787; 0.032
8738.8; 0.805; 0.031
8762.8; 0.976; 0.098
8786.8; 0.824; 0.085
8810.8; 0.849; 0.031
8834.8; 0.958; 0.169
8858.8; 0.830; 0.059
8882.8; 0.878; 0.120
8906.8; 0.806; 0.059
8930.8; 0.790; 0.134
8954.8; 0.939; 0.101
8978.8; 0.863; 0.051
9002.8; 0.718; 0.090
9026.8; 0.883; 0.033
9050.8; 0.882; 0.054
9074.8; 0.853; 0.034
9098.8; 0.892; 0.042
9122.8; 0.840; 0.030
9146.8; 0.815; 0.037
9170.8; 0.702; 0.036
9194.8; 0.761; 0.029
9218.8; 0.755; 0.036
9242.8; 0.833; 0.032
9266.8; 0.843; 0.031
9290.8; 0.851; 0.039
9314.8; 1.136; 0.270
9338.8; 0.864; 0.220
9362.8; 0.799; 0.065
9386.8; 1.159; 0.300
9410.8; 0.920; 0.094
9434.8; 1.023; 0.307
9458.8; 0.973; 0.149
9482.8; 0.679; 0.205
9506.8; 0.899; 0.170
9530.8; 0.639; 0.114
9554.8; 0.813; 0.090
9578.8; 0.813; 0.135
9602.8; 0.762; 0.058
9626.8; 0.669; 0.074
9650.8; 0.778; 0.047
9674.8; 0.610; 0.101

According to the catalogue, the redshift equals 0.557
